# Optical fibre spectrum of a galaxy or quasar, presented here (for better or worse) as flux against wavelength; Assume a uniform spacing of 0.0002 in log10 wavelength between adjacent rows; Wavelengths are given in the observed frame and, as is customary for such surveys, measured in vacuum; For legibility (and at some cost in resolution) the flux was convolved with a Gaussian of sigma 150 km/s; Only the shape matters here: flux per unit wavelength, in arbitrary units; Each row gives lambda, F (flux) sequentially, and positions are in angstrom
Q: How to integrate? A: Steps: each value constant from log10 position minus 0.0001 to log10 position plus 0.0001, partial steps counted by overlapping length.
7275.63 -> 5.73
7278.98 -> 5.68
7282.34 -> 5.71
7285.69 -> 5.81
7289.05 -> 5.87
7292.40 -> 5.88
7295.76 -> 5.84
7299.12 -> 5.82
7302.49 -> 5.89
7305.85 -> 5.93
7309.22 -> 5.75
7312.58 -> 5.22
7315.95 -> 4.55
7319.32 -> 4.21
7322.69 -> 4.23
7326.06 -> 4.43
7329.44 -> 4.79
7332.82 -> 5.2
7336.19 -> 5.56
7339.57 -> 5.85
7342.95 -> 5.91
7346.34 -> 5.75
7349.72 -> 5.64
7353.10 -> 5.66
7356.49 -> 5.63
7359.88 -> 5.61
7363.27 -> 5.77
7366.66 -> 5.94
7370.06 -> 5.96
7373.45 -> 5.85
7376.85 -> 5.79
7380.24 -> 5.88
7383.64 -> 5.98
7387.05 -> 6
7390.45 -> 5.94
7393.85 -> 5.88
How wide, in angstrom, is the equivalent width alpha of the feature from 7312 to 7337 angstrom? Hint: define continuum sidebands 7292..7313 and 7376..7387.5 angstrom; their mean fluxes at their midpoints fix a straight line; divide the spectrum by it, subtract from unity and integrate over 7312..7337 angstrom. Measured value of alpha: 4.70 angstrom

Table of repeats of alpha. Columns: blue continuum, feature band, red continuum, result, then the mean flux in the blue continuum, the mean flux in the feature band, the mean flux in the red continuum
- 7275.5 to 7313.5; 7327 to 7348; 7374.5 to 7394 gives 1.3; 5.77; 5.47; 5.91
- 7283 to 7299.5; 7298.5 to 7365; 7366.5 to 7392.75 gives 5.8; 5.84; 5.36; 5.92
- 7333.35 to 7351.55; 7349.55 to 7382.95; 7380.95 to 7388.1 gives 0.4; 5.71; 5.79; 5.97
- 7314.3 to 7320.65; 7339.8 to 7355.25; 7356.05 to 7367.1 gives -1.3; 4.39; 5.75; 5.73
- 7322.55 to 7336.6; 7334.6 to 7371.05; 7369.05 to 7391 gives -2.9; 4.84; 5.75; 5.91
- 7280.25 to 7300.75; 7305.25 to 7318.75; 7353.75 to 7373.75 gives 1.4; 5.82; 5.22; 5.78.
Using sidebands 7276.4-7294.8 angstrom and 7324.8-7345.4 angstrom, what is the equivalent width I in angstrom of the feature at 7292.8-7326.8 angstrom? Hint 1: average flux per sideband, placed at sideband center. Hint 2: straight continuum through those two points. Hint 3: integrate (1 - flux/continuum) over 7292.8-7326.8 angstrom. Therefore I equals 2.1 angstrom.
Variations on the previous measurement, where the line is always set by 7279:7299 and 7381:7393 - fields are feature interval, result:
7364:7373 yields 0.02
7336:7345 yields 0.12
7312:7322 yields 2.22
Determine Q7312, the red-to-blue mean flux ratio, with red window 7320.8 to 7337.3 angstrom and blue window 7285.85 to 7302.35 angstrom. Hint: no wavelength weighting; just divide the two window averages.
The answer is 0.82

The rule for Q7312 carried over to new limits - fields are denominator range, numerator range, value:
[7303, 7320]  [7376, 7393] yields 1.13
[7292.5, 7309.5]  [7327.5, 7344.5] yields 0.93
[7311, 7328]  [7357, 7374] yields 1.28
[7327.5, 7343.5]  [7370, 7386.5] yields 1.09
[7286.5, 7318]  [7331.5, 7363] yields 1.01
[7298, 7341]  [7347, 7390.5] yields 1.12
